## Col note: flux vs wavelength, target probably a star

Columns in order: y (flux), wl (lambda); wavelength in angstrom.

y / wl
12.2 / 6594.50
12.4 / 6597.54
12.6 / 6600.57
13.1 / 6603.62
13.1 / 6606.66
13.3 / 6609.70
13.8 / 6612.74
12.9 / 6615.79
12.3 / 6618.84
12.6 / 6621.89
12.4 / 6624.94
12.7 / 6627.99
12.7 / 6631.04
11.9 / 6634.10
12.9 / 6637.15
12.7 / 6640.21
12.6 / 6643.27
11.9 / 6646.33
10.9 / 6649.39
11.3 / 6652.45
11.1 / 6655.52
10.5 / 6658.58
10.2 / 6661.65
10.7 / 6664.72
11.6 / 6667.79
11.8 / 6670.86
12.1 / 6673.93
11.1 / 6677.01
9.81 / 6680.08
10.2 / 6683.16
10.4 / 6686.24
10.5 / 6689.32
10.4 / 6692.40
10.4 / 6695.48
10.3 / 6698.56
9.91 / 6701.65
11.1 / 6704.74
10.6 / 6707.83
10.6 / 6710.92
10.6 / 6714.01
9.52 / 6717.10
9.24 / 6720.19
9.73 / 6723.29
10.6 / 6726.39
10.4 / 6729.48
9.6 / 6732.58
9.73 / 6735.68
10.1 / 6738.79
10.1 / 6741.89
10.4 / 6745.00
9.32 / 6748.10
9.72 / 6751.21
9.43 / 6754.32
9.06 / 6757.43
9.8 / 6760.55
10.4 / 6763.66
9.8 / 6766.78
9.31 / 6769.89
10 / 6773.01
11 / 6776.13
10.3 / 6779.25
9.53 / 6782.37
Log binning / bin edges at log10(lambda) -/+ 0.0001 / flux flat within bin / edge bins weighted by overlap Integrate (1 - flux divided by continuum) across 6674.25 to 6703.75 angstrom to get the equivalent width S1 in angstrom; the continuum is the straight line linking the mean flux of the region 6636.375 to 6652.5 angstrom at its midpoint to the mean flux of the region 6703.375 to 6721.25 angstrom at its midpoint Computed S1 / 1.32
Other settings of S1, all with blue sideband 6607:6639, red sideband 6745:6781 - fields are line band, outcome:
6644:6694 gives 3.71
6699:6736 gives 2.22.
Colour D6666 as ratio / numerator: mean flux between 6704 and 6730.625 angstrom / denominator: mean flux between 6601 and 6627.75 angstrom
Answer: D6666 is 0.8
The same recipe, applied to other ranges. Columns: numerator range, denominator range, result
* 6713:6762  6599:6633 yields 0.76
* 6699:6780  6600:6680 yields 0.83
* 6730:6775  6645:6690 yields 0.89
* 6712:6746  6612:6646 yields 0.79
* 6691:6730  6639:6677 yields 0.90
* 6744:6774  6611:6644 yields 0.77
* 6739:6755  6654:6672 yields 0.90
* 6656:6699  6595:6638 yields 0.84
